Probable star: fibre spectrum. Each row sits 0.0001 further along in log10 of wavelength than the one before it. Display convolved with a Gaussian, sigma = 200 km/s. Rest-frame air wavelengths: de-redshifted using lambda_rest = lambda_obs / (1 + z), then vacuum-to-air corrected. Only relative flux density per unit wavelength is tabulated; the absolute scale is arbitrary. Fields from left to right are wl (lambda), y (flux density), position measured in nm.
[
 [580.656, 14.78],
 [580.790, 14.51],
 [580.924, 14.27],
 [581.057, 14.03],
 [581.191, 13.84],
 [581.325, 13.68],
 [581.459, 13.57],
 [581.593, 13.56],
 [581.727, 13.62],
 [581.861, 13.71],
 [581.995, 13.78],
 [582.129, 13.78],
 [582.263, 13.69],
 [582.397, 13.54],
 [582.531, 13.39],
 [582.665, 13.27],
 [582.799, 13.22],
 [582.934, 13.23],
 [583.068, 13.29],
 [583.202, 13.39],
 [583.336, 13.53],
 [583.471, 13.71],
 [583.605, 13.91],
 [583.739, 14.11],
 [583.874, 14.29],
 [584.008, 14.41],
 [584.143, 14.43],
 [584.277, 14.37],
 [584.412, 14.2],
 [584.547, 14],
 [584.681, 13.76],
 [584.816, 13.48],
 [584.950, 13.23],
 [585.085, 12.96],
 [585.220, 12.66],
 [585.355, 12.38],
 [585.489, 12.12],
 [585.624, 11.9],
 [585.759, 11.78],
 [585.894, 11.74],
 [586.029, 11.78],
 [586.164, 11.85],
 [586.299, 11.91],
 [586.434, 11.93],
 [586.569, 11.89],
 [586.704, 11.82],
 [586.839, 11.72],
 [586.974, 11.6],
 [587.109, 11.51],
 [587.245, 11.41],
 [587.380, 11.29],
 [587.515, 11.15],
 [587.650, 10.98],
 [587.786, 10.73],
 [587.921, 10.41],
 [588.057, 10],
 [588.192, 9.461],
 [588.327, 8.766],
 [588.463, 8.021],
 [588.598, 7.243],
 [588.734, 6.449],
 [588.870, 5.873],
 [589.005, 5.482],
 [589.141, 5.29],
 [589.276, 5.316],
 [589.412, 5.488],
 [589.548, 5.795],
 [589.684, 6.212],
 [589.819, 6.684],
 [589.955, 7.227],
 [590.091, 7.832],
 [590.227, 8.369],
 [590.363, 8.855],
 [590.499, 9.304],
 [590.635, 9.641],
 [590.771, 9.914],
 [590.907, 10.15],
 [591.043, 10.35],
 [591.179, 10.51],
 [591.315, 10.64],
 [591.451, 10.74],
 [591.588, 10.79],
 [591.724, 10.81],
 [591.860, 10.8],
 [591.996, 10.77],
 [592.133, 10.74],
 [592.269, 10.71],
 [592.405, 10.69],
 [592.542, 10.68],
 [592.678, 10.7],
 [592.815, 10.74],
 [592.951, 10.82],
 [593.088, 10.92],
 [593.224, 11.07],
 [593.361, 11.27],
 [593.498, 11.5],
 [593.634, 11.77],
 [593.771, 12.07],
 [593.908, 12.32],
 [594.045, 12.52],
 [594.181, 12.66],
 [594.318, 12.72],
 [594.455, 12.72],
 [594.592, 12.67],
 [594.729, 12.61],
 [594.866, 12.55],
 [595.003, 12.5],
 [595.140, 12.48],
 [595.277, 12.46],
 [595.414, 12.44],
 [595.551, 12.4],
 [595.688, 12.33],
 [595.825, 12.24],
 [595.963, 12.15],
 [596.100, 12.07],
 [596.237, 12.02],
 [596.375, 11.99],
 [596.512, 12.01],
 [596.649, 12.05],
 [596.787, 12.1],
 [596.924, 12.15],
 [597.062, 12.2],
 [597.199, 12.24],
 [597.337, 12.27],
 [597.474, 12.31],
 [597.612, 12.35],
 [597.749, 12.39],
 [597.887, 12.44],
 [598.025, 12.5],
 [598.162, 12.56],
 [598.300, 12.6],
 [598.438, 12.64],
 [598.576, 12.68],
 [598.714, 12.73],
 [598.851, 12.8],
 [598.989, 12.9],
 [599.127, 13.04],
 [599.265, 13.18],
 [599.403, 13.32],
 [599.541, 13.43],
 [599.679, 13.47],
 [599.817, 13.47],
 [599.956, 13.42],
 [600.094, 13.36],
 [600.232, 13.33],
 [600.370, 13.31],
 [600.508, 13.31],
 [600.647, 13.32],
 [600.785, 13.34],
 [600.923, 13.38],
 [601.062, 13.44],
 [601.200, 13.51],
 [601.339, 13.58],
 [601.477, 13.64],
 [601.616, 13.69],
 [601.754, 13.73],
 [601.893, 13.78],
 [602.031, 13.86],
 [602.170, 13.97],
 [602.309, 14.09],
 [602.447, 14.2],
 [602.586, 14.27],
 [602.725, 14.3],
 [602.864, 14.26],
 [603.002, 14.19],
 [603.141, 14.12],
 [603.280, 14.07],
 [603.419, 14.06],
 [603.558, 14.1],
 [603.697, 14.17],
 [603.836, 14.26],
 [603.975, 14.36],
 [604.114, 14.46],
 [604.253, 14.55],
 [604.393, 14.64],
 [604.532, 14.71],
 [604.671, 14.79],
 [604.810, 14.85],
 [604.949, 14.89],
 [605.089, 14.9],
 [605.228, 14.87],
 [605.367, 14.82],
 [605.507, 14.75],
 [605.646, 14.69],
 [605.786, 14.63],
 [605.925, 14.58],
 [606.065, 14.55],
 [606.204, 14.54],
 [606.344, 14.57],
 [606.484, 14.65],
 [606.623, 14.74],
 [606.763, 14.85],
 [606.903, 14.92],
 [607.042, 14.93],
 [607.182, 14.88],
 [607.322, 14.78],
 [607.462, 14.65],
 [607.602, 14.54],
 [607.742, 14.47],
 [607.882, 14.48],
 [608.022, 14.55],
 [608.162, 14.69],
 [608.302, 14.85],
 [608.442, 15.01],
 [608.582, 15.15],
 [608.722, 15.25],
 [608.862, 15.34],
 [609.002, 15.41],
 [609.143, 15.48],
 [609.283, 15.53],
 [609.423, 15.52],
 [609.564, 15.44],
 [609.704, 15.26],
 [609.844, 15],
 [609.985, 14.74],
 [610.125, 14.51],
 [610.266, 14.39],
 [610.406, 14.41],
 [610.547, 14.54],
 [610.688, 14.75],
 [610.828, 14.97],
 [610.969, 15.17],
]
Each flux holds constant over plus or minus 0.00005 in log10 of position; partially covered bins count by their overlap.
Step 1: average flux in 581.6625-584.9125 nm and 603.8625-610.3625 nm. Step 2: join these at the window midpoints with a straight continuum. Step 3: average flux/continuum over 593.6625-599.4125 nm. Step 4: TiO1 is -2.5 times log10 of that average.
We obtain 0.15 mag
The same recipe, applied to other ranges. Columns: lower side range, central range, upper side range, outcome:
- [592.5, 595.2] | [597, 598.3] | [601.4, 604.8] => 0.04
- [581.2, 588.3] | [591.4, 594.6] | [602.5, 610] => 0.19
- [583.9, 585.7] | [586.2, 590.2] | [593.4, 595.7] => 0.41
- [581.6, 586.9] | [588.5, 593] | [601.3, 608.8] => 0.47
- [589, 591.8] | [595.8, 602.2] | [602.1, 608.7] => -0.08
